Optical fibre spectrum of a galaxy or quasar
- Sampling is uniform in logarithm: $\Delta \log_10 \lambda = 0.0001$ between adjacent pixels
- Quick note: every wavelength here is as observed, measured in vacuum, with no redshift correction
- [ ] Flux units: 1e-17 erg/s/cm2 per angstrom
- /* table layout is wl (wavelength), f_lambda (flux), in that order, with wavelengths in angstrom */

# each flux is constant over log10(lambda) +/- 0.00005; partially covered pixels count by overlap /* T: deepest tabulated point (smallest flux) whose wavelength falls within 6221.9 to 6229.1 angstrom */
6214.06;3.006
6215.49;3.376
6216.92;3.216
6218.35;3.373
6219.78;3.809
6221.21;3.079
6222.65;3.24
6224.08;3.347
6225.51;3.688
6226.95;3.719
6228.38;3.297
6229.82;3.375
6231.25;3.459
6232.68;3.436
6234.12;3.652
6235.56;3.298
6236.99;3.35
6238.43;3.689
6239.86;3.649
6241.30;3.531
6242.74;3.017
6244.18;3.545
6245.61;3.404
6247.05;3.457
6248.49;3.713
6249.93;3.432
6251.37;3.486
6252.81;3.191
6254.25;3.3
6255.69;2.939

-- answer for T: 3.24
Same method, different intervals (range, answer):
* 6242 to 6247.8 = 3.017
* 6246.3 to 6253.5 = 3.191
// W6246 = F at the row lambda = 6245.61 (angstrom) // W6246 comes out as 3.404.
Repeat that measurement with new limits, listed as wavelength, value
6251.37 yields 3.486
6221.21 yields 3.079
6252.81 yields 3.191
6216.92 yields 3.216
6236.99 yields 3.35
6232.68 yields 3.436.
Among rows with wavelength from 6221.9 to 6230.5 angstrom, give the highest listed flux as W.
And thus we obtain 3.719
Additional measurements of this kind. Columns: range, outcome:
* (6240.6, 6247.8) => 3.545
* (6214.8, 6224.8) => 3.809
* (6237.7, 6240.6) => 3.689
